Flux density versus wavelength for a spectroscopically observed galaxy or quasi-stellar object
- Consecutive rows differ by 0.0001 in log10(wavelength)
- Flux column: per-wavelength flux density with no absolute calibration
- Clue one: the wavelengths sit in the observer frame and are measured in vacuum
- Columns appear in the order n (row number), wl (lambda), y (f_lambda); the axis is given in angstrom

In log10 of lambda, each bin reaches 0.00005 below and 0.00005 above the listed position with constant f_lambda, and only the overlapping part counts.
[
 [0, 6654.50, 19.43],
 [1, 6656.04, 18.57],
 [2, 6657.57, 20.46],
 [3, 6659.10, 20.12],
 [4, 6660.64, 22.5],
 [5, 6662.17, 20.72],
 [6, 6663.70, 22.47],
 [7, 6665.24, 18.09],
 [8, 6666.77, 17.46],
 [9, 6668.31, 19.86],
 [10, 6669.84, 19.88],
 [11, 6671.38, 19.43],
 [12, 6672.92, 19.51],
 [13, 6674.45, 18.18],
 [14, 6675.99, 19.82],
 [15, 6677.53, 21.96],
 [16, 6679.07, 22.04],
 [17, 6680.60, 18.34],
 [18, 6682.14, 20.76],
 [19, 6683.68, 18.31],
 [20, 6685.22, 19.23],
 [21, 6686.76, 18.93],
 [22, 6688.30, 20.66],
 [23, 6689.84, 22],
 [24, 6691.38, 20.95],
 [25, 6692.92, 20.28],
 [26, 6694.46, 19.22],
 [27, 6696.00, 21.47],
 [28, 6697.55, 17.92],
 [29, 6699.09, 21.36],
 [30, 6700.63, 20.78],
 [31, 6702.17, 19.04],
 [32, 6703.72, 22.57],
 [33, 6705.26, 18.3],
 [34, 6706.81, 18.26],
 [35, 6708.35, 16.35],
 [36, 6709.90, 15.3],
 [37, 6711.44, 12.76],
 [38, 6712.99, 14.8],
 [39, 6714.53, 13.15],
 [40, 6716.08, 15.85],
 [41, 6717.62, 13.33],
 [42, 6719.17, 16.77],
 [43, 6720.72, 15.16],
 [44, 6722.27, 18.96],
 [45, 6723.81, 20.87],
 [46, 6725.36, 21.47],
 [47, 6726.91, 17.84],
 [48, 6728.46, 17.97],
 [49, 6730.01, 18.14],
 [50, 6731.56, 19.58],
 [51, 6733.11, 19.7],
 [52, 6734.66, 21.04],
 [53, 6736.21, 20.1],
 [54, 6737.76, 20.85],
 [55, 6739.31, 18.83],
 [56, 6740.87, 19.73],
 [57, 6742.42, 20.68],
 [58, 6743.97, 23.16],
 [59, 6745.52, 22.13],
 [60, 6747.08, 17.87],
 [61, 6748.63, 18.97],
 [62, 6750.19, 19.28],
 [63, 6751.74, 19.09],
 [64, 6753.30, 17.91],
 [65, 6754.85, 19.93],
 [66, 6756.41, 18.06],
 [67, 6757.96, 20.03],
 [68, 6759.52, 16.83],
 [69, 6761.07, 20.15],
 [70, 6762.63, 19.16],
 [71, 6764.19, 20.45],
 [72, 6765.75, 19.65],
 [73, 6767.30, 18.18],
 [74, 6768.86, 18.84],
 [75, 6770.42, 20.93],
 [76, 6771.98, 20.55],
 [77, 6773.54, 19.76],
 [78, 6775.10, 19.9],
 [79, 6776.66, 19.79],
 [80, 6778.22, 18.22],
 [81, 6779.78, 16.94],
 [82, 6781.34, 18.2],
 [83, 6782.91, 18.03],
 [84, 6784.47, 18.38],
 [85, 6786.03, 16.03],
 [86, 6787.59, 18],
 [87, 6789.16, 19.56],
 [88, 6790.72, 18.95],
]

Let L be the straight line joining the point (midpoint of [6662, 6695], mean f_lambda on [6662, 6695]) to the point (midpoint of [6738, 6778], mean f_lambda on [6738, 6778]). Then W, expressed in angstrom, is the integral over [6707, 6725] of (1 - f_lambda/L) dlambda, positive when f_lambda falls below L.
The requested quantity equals 3.5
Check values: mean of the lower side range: 19.9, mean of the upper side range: 19.6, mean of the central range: 16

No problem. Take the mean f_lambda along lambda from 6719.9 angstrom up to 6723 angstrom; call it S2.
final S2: 17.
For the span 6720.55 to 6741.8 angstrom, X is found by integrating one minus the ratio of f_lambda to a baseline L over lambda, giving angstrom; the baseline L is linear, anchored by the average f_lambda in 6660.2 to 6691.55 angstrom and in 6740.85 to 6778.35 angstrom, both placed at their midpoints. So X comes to 0.33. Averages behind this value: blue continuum 20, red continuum 19.6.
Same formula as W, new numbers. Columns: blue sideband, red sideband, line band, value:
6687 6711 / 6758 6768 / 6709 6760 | 2.5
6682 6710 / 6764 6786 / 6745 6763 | 0.1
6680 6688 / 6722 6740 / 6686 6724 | 2.4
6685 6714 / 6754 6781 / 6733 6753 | -1.0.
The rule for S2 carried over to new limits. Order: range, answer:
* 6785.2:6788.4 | 17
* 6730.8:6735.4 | 20.1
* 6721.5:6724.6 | 20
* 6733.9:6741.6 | 20.1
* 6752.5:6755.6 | 18.9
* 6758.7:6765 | 19.1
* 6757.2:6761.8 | 19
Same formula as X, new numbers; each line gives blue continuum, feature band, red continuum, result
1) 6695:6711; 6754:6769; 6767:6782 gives 0.0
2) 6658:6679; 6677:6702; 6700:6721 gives -2.6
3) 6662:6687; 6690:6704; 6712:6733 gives -1.4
